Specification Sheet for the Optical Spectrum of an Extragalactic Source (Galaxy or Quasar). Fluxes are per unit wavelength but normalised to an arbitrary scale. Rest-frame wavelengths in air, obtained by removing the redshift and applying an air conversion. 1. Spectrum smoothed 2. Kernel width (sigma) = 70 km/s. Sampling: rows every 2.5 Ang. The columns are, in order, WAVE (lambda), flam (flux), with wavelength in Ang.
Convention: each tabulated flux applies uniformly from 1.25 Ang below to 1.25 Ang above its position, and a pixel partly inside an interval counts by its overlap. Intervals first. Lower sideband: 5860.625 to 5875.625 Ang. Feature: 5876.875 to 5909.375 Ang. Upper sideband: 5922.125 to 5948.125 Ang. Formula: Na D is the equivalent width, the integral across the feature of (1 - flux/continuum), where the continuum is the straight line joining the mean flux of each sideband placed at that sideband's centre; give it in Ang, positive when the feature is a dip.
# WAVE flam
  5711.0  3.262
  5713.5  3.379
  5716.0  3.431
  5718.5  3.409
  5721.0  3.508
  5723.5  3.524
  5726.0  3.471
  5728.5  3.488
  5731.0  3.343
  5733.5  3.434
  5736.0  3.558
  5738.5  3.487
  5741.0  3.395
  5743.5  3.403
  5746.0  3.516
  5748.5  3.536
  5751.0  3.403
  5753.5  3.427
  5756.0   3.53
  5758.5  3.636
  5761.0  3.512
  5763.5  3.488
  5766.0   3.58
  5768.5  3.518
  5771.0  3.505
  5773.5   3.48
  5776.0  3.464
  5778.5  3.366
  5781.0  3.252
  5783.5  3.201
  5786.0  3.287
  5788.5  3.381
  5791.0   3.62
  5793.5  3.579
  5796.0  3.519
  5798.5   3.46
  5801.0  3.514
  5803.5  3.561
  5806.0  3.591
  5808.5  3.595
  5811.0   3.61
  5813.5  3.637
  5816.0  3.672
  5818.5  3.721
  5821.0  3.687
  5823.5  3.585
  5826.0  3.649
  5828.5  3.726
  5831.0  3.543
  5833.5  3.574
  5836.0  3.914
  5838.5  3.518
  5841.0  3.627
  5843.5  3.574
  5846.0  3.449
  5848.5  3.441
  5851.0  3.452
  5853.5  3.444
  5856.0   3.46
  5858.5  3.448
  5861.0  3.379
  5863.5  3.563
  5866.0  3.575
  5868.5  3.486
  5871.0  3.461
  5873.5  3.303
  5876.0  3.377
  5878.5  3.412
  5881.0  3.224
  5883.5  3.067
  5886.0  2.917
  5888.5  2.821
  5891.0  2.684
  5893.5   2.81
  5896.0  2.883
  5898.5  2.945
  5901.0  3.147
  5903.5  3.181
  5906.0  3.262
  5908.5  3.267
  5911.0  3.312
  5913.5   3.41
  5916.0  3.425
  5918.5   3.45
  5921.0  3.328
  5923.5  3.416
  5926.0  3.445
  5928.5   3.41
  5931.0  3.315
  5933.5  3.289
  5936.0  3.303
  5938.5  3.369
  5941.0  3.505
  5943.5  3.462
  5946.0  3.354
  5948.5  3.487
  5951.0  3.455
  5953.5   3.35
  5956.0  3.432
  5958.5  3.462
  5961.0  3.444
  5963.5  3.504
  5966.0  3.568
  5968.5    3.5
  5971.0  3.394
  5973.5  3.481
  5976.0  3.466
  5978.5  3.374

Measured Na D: 3.6 Ang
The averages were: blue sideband 3.46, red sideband 3.39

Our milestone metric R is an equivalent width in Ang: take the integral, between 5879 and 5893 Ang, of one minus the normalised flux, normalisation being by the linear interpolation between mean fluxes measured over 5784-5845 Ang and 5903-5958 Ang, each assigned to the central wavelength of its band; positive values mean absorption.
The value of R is 2.0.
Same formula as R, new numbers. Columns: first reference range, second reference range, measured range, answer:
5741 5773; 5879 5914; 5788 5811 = -1.21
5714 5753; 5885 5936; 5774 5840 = -3.96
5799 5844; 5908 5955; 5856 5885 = 1.08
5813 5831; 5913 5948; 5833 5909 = 5.00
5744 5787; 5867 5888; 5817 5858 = -3.06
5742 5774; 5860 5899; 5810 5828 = -1.68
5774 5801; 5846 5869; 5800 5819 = -0.96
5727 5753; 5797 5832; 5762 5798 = 0.94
